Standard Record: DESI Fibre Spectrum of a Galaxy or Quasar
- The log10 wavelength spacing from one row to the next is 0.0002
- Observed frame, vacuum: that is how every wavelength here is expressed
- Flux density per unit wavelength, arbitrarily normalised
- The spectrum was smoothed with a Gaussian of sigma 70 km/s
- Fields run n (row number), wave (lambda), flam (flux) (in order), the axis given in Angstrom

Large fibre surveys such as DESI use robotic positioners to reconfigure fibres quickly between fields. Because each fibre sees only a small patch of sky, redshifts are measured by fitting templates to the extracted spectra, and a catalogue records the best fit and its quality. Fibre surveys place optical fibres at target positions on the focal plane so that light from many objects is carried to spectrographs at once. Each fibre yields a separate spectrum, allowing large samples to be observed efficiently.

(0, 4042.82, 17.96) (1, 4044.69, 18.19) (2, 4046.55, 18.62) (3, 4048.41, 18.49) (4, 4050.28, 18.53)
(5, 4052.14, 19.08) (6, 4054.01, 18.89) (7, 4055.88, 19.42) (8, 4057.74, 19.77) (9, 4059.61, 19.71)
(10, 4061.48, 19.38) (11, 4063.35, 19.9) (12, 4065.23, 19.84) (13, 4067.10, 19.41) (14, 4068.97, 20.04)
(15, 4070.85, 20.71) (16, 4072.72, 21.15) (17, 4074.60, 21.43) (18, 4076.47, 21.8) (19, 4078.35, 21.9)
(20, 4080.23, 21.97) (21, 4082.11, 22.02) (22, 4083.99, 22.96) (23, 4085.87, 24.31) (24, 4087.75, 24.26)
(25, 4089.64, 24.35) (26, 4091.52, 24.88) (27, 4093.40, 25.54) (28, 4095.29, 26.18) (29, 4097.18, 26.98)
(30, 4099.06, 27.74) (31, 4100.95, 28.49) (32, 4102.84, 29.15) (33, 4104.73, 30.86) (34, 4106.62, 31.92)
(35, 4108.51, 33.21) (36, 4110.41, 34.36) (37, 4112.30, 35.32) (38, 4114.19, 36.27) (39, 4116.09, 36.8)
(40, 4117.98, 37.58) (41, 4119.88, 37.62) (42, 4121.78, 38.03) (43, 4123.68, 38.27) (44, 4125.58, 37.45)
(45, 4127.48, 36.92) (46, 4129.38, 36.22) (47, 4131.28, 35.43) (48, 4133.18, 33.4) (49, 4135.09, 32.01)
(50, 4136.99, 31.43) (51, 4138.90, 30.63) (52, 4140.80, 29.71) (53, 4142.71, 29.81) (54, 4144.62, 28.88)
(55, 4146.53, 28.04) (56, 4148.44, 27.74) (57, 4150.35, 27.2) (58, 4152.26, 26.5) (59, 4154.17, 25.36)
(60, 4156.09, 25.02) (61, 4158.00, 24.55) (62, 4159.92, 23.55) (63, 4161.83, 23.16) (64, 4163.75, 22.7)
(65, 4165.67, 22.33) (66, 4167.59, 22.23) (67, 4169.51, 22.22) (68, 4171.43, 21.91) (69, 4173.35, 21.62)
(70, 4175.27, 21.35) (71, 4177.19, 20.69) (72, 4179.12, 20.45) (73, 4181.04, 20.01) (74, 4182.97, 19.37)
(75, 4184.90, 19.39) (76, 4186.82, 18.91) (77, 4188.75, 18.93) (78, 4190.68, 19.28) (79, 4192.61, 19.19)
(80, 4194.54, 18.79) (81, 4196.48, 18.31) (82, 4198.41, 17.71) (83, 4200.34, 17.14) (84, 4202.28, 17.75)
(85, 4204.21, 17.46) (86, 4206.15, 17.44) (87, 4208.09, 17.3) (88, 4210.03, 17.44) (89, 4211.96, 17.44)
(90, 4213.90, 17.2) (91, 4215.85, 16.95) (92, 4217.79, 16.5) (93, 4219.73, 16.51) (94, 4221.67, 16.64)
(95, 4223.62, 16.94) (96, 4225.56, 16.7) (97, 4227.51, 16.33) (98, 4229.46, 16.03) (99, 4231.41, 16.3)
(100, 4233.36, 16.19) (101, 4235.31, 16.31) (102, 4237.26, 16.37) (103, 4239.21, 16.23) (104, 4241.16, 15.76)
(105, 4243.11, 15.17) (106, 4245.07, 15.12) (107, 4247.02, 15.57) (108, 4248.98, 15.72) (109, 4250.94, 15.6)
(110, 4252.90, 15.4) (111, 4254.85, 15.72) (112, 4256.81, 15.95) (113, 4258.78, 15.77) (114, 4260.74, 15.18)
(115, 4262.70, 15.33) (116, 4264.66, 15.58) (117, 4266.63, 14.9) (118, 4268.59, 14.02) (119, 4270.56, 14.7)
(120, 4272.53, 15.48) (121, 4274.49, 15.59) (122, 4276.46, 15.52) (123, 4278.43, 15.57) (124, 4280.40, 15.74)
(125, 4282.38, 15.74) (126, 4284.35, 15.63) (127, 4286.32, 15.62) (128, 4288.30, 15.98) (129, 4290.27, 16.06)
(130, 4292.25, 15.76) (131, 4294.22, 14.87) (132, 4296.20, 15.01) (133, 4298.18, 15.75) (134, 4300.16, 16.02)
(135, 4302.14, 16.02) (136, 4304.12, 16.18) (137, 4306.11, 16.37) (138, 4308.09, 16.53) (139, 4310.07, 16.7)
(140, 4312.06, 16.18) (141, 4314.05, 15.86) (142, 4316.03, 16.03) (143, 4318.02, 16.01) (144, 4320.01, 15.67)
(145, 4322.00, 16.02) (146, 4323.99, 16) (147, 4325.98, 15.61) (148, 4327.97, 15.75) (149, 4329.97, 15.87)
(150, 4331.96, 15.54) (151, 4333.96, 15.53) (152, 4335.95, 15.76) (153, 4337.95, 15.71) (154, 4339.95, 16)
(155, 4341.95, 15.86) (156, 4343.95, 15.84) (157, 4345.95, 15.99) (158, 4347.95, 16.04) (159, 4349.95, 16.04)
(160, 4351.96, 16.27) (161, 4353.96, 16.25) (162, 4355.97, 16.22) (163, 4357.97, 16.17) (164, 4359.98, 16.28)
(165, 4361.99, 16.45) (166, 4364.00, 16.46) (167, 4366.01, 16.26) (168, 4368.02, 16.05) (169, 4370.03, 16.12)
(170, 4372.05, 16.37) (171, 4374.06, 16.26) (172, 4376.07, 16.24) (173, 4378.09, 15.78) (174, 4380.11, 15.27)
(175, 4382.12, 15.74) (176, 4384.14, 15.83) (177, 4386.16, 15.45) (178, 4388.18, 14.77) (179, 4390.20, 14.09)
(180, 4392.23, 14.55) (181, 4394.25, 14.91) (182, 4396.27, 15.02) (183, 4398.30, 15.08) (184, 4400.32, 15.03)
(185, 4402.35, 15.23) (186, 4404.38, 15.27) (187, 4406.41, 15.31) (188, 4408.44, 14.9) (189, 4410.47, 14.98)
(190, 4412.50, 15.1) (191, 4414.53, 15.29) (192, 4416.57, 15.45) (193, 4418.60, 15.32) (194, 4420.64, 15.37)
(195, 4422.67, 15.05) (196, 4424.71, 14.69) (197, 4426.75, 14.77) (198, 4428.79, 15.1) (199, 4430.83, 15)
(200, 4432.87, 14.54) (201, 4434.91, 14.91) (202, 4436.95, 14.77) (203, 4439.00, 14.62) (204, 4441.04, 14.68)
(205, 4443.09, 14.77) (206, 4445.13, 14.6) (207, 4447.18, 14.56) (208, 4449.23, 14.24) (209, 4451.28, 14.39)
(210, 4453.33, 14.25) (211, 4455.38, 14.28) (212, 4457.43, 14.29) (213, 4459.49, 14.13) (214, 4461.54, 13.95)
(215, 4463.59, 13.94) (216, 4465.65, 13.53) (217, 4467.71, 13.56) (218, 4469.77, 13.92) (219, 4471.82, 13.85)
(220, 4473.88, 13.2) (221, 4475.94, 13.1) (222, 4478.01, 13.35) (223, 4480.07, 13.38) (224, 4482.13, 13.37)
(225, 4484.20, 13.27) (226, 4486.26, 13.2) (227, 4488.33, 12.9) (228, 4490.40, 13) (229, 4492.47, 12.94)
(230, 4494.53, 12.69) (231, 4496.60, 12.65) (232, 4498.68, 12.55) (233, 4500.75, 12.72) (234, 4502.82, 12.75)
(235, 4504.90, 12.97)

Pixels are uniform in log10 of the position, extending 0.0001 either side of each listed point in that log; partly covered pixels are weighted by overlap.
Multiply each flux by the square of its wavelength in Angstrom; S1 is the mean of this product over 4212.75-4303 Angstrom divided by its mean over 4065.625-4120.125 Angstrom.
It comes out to 0.63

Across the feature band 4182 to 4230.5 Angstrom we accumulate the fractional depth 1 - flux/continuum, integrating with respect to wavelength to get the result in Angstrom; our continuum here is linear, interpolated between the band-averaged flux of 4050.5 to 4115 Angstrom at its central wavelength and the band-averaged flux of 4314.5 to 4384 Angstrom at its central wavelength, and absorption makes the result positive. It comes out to 6.8 Angstrom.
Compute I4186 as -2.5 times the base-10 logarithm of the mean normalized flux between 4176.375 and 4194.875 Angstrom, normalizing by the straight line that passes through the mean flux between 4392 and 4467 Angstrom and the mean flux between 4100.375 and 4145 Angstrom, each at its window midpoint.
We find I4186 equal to 0.46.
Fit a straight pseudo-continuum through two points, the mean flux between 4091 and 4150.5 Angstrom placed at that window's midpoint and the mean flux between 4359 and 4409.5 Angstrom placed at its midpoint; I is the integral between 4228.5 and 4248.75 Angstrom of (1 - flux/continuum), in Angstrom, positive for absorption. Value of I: 7.22 Angstrom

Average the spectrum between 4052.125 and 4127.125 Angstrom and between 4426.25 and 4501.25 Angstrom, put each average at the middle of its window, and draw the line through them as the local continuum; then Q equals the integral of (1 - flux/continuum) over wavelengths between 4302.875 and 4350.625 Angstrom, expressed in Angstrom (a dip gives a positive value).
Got 6.7 Angstrom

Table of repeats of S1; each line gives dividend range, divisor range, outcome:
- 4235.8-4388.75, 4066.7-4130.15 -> 0.61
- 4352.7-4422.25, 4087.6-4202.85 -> 0.65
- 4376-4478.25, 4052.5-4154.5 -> 0.61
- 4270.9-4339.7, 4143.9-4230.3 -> 0.82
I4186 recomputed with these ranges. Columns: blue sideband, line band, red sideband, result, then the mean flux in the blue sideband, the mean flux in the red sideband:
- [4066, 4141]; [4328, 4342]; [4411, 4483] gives 0.22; 29.2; 14.4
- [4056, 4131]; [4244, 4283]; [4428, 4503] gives 0.35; 27.6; 13.8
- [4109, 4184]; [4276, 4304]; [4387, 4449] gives 0.34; 28.8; 14.9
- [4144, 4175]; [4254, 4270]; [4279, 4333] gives 0.20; 24.4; 15.9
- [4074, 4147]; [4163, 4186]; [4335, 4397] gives 0.25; 30.2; 15.8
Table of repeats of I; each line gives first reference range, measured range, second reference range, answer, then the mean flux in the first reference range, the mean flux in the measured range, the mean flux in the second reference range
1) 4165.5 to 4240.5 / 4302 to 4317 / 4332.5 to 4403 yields 0.4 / 18.3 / 16.2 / 15.7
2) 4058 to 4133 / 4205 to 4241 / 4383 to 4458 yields 9.7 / 28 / 16.7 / 14.9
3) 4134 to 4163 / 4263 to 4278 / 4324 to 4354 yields 3.7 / 27.6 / 15.1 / 15.9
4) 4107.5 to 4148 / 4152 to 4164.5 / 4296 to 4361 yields 2.8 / 34.1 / 24.3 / 16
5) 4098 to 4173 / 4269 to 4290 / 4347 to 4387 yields 5.7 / 30.2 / 15.5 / 16.1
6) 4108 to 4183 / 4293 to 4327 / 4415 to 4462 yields 8.1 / 28.9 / 15.9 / 14.7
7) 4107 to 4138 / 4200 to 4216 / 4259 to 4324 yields 5.1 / 35.6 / 17.4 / 15.7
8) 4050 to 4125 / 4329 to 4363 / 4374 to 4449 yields 2.6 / 26.2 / 16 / 15.1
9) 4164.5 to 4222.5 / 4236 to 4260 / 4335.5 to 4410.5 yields 3.0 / 19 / 15.7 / 15.7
